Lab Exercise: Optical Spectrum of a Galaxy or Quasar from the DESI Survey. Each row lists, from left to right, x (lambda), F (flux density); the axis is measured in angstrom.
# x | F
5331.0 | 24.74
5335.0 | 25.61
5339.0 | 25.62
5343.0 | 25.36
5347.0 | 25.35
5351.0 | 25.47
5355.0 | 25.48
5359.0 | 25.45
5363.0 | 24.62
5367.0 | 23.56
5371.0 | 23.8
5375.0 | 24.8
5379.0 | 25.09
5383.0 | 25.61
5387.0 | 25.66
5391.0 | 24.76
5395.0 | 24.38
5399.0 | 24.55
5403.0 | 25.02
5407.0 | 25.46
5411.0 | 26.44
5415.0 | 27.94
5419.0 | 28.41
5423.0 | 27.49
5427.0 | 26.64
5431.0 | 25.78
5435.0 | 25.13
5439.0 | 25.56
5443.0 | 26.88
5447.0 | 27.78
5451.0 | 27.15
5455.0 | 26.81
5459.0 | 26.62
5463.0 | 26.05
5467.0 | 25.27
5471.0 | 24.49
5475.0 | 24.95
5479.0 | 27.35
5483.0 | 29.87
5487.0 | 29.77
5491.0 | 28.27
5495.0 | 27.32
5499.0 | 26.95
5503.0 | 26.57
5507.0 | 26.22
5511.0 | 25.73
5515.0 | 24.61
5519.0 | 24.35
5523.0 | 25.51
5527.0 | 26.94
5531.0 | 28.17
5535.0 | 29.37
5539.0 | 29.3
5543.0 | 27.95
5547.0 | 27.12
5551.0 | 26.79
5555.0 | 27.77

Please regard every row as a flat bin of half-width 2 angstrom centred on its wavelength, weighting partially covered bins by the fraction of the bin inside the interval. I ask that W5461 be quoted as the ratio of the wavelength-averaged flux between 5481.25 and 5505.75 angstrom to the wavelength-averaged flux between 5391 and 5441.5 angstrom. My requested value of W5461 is 1.08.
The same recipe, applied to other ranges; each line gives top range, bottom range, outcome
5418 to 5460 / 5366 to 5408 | 1.08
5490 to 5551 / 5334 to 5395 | 1.08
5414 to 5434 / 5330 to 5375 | 1.08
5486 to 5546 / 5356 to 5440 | 1.06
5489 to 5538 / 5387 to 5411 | 1.07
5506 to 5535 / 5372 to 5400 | 1.05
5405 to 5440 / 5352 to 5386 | 1.07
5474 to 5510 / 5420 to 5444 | 1.05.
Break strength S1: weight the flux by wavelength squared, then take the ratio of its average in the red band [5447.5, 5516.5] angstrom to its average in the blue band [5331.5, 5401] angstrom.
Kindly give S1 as 1.12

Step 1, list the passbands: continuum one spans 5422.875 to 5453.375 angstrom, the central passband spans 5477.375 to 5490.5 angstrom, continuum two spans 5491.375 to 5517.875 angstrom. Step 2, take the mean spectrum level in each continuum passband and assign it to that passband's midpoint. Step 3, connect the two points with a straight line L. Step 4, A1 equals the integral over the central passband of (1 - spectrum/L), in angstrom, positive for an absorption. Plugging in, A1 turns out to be -1.3 angstrom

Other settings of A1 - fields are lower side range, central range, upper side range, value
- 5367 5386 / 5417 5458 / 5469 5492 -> -0.7 angstrom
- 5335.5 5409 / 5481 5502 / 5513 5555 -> -1.5 angstrom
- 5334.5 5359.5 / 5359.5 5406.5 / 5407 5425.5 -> 3.0 angstrom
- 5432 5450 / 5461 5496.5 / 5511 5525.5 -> -1.9 angstrom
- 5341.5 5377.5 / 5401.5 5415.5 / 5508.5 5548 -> -0.3 angstrom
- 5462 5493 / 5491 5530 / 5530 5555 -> 1.9 angstrom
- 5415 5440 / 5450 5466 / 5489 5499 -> 0.3 angstrom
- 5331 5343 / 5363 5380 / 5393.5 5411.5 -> 0.6 angstrom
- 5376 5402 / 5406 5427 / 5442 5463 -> -1.1 angstrom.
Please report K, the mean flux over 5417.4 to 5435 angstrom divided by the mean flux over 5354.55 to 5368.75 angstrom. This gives 1.09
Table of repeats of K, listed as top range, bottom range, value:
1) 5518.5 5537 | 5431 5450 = 1.03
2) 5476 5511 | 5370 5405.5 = 1.11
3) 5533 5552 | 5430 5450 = 1.07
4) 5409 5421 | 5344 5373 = 1.11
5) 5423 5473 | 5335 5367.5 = 1.04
